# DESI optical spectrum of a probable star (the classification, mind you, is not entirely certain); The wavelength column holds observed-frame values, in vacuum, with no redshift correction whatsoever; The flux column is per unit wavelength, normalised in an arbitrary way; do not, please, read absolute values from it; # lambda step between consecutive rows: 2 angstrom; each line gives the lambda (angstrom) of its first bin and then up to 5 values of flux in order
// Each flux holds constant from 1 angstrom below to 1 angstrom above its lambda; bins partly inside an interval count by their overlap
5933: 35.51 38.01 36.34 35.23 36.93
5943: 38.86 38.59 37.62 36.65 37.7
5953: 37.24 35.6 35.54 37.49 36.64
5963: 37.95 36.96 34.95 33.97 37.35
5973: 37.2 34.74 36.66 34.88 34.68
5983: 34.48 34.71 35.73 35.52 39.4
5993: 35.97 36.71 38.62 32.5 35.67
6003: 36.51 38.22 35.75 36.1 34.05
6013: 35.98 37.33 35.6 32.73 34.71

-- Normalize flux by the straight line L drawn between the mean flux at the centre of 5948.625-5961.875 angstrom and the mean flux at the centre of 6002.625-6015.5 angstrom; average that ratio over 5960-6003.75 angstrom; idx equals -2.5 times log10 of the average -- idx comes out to 0.01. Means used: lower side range 36.7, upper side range 36.2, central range 36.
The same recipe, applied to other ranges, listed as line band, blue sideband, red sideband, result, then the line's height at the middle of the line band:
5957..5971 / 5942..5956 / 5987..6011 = 0.023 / 37.1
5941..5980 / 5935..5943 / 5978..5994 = -0.012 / 36.2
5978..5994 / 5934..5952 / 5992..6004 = 0.018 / 36.3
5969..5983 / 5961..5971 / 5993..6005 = 0.015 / 36.2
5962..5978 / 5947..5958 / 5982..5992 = 0.002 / 36.3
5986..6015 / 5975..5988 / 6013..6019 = -0.023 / 35.5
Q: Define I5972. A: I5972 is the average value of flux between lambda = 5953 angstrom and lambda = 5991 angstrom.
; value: 36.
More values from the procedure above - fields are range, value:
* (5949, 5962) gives 36.7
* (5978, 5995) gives 35.7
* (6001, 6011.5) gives 36.2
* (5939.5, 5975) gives 36.8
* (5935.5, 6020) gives 36.2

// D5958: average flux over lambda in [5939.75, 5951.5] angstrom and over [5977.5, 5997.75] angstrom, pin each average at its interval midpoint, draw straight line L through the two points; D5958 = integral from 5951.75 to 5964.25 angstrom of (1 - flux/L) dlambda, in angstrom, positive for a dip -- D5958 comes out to 0.1 angstrom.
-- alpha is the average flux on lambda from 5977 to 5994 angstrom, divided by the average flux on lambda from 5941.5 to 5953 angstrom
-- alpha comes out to 0.9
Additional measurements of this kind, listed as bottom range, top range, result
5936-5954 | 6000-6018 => 0.97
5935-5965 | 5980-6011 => 0.97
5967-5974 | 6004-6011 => 1.01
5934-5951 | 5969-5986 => 0.95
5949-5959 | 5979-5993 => 0.97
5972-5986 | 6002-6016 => 1.03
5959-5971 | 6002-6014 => 0.99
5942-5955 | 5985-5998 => 0.98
